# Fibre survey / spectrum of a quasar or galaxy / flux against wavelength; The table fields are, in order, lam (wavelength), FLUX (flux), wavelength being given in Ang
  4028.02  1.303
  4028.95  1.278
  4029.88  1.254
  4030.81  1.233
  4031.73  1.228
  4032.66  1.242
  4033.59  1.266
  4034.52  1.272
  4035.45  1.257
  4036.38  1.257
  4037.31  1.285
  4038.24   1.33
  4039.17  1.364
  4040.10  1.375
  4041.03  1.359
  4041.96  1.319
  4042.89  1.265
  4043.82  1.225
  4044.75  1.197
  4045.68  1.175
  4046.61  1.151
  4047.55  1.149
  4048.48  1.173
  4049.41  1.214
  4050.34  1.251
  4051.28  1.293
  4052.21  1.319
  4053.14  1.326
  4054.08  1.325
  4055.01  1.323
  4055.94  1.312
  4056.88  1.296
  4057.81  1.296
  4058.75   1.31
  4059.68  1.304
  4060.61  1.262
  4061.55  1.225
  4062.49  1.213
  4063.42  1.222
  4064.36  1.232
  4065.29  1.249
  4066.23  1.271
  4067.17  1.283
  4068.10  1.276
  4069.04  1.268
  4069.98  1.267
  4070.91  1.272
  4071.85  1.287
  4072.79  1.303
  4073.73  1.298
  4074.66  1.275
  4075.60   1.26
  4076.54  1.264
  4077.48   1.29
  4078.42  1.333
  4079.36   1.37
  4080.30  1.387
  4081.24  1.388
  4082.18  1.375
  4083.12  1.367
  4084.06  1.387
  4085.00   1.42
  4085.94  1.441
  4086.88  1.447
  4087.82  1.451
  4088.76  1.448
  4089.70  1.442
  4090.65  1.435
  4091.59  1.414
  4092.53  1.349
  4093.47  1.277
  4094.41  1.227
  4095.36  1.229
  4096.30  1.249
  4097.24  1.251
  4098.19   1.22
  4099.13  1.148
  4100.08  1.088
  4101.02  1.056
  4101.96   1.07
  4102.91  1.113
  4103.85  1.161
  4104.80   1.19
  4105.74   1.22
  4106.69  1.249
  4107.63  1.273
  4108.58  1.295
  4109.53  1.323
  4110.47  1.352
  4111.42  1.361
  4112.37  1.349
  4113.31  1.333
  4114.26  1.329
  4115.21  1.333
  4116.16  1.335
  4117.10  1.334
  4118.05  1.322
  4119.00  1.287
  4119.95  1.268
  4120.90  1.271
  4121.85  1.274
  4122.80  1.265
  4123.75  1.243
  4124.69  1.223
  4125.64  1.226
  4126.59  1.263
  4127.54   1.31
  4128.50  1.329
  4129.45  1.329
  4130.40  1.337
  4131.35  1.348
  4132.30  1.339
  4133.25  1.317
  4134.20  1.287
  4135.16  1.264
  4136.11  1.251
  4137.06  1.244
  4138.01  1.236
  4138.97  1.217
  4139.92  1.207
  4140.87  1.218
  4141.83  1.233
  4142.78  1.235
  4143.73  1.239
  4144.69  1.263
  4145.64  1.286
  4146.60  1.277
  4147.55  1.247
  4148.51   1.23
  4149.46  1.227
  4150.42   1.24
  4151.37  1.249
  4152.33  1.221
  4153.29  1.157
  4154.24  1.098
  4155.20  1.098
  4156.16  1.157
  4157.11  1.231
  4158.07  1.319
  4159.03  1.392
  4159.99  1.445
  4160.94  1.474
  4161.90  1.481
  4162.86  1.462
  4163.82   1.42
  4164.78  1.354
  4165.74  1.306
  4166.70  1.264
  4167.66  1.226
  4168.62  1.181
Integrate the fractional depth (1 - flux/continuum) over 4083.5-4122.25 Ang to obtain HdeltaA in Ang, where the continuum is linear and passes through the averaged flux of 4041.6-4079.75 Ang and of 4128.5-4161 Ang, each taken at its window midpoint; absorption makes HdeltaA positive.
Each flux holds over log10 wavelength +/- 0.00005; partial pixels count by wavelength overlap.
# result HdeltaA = -0.9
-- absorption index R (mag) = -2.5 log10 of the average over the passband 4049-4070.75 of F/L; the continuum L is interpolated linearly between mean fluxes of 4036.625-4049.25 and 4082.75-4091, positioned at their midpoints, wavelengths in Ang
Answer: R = 0.04 mag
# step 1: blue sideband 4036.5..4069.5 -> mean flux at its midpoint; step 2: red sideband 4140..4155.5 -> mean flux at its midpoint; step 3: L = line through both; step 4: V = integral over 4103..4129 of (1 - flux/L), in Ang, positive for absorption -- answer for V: -1.0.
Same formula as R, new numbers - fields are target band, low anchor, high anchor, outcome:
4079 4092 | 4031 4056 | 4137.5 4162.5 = -0.12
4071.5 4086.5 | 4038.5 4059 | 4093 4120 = -0.07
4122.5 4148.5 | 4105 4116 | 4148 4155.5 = -0.03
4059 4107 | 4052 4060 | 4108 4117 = 0.03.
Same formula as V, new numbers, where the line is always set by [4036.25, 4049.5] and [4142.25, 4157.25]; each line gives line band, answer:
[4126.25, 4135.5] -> -0.7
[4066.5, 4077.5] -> -0.3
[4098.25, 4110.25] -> 0.5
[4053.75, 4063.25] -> -0.2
